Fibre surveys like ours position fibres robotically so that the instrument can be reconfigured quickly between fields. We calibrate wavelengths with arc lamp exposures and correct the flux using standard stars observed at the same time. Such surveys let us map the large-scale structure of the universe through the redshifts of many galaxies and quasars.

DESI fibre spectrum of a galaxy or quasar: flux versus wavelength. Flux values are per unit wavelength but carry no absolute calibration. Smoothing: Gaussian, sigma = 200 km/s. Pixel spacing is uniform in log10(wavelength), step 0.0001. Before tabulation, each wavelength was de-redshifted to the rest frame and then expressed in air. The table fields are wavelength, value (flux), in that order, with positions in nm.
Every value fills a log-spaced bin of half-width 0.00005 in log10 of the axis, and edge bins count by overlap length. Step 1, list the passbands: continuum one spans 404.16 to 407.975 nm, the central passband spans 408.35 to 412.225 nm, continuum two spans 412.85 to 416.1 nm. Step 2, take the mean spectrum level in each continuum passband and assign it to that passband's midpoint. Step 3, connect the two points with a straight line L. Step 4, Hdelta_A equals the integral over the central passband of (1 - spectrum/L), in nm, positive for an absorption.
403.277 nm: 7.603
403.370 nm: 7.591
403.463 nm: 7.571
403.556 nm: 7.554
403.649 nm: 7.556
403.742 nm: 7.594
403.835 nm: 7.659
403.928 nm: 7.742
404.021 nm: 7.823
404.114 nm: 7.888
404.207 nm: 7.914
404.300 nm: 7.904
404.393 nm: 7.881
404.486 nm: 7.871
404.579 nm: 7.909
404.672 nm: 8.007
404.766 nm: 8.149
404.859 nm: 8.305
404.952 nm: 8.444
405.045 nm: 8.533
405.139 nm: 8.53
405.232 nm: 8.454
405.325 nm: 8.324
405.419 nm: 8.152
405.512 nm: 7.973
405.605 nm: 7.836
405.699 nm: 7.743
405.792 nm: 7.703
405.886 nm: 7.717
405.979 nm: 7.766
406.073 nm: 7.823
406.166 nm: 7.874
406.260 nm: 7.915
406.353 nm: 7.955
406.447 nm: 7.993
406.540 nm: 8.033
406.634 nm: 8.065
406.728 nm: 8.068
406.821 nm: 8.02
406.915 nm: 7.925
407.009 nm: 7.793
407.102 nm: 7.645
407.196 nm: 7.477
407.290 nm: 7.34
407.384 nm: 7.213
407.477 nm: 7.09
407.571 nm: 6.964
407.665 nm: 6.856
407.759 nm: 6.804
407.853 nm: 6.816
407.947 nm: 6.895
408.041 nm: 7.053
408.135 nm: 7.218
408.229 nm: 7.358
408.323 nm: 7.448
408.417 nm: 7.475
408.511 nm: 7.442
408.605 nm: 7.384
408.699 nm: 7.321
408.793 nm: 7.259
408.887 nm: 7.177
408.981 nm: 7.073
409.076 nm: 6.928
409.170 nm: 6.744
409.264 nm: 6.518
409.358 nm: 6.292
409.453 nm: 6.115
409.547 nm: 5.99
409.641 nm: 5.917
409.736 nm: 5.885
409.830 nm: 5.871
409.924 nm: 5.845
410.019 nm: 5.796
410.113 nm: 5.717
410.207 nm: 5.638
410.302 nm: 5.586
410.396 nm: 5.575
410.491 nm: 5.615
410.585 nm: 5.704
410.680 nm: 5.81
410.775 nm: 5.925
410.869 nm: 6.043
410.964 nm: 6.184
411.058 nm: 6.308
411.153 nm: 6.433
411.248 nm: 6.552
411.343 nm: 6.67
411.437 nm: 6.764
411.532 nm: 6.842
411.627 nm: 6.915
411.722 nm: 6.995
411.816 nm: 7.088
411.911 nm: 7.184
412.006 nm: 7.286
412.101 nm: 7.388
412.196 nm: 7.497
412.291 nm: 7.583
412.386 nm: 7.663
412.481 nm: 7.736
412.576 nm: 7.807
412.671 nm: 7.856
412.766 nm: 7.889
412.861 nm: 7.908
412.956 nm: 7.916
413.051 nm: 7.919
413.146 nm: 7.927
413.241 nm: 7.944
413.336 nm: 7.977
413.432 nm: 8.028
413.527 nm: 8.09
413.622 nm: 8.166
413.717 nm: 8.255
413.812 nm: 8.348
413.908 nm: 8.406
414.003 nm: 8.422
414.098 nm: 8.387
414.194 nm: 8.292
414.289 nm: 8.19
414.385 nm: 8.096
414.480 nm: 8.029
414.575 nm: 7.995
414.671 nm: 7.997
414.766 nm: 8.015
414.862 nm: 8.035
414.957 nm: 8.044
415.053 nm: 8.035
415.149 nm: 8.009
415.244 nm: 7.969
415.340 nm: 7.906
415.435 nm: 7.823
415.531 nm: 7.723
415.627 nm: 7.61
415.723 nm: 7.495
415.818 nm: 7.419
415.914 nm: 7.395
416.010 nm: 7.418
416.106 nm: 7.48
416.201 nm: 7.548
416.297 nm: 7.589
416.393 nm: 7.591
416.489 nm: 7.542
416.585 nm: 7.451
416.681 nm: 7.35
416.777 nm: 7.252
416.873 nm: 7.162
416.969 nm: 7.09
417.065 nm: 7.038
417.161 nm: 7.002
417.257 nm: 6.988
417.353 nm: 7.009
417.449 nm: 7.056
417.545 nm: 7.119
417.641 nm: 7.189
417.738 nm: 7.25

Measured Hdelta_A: 0.68 nm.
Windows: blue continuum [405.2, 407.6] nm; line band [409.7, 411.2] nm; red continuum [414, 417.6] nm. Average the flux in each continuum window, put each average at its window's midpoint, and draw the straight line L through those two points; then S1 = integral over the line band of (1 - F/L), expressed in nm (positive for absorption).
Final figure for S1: 0.36 nm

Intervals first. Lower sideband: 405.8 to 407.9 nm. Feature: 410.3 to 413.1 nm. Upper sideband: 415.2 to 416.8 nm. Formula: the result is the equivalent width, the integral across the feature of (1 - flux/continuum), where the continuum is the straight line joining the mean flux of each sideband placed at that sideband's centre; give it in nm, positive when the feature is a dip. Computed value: 0.25 nm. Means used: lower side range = 7.6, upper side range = 7.56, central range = 6.91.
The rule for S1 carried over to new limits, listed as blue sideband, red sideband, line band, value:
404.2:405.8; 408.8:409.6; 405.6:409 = -0.10 nm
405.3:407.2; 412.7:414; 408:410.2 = 0.36 nm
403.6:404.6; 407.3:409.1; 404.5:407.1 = -0.17 nm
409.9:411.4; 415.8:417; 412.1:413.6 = -0.30 nm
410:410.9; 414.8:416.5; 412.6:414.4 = -0.32 nm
